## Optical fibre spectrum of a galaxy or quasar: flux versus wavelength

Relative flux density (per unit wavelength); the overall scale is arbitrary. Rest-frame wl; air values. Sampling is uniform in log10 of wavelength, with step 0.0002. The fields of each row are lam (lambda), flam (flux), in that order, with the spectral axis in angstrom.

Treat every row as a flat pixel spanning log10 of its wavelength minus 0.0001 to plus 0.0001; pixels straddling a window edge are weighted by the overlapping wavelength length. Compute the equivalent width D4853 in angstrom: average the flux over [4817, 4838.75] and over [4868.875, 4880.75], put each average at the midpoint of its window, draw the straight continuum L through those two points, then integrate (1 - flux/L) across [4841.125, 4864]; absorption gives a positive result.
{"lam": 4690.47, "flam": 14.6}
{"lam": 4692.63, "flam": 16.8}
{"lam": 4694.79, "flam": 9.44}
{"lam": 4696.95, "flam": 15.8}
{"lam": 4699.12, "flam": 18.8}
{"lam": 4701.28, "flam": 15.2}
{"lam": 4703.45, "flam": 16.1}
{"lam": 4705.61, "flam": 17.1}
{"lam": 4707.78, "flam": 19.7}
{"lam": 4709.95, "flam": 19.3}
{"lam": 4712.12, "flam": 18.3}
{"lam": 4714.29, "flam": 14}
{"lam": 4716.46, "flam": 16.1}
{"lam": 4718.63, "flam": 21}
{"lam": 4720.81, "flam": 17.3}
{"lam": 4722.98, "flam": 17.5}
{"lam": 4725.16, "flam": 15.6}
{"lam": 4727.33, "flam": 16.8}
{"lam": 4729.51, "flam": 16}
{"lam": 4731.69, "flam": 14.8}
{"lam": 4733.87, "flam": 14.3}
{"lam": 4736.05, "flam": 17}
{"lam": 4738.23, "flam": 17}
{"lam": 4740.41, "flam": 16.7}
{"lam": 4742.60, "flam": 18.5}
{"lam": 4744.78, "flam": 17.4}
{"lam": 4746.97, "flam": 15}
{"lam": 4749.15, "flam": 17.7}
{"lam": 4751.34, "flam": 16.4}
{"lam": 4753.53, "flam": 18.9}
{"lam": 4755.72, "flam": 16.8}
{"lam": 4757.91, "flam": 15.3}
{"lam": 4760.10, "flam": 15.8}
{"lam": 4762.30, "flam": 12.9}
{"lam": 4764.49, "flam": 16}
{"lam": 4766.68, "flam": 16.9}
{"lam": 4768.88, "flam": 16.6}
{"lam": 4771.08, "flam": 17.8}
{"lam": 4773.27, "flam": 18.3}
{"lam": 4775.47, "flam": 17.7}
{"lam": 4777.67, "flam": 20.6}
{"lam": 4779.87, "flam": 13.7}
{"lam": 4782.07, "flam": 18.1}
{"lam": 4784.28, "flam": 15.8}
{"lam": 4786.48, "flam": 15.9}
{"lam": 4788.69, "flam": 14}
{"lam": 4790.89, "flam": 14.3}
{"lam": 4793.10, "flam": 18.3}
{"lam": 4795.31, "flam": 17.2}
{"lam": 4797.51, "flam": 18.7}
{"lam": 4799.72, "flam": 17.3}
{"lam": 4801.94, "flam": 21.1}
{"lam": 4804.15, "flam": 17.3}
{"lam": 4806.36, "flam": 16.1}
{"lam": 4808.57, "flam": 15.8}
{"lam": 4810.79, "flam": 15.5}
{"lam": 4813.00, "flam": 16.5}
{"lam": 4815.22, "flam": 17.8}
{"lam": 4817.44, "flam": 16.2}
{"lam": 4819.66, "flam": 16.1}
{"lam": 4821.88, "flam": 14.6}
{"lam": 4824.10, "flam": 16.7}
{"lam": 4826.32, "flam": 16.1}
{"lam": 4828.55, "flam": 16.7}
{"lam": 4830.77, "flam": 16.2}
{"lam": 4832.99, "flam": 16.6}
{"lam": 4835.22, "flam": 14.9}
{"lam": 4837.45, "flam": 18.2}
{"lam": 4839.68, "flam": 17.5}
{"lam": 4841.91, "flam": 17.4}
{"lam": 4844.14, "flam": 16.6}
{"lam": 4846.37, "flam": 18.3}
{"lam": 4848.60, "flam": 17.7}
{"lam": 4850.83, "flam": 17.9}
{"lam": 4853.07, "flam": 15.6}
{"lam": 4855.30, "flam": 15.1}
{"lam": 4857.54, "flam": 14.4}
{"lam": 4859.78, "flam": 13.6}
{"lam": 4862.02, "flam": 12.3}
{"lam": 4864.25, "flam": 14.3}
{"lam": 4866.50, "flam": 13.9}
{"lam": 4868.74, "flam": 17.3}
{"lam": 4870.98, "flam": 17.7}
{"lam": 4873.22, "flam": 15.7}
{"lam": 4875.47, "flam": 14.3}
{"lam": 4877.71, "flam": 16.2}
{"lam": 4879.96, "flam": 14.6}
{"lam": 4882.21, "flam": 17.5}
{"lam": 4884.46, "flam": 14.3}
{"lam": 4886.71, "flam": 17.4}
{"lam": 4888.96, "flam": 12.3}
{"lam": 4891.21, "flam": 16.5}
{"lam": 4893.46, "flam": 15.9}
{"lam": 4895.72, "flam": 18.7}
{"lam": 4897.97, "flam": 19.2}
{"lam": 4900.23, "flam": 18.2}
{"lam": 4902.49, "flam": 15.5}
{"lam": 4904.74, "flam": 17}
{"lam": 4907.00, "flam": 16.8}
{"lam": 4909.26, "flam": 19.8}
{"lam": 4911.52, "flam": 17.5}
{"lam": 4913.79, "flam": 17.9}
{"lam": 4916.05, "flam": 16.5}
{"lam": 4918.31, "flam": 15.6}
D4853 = 0.3 angstrom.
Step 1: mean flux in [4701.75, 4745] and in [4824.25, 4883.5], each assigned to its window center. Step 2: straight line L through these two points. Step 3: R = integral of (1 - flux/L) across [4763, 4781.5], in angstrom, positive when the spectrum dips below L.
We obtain -0.6 angstrom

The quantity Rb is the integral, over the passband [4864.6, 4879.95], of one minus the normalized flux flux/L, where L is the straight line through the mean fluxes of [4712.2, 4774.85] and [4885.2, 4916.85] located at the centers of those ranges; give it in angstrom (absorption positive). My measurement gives 1.2 angstrom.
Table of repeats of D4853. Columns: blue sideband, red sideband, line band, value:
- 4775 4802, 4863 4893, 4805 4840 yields 0.2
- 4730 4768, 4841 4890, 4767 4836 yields -3.1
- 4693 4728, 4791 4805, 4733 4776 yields 1.9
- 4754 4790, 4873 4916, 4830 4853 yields -0.8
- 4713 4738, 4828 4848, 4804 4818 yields 0.4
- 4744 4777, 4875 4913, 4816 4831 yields 0.5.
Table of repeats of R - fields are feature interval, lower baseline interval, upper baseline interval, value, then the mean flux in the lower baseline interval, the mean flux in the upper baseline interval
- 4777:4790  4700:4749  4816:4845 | 0.37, 16.9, 16.5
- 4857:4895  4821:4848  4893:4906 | 4.34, 16.7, 17.5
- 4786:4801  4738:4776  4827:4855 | 0.18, 16.7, 16.9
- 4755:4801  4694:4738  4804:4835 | -0.63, 16.6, 16.2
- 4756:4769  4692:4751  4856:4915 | 0.72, 16.6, 16.1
